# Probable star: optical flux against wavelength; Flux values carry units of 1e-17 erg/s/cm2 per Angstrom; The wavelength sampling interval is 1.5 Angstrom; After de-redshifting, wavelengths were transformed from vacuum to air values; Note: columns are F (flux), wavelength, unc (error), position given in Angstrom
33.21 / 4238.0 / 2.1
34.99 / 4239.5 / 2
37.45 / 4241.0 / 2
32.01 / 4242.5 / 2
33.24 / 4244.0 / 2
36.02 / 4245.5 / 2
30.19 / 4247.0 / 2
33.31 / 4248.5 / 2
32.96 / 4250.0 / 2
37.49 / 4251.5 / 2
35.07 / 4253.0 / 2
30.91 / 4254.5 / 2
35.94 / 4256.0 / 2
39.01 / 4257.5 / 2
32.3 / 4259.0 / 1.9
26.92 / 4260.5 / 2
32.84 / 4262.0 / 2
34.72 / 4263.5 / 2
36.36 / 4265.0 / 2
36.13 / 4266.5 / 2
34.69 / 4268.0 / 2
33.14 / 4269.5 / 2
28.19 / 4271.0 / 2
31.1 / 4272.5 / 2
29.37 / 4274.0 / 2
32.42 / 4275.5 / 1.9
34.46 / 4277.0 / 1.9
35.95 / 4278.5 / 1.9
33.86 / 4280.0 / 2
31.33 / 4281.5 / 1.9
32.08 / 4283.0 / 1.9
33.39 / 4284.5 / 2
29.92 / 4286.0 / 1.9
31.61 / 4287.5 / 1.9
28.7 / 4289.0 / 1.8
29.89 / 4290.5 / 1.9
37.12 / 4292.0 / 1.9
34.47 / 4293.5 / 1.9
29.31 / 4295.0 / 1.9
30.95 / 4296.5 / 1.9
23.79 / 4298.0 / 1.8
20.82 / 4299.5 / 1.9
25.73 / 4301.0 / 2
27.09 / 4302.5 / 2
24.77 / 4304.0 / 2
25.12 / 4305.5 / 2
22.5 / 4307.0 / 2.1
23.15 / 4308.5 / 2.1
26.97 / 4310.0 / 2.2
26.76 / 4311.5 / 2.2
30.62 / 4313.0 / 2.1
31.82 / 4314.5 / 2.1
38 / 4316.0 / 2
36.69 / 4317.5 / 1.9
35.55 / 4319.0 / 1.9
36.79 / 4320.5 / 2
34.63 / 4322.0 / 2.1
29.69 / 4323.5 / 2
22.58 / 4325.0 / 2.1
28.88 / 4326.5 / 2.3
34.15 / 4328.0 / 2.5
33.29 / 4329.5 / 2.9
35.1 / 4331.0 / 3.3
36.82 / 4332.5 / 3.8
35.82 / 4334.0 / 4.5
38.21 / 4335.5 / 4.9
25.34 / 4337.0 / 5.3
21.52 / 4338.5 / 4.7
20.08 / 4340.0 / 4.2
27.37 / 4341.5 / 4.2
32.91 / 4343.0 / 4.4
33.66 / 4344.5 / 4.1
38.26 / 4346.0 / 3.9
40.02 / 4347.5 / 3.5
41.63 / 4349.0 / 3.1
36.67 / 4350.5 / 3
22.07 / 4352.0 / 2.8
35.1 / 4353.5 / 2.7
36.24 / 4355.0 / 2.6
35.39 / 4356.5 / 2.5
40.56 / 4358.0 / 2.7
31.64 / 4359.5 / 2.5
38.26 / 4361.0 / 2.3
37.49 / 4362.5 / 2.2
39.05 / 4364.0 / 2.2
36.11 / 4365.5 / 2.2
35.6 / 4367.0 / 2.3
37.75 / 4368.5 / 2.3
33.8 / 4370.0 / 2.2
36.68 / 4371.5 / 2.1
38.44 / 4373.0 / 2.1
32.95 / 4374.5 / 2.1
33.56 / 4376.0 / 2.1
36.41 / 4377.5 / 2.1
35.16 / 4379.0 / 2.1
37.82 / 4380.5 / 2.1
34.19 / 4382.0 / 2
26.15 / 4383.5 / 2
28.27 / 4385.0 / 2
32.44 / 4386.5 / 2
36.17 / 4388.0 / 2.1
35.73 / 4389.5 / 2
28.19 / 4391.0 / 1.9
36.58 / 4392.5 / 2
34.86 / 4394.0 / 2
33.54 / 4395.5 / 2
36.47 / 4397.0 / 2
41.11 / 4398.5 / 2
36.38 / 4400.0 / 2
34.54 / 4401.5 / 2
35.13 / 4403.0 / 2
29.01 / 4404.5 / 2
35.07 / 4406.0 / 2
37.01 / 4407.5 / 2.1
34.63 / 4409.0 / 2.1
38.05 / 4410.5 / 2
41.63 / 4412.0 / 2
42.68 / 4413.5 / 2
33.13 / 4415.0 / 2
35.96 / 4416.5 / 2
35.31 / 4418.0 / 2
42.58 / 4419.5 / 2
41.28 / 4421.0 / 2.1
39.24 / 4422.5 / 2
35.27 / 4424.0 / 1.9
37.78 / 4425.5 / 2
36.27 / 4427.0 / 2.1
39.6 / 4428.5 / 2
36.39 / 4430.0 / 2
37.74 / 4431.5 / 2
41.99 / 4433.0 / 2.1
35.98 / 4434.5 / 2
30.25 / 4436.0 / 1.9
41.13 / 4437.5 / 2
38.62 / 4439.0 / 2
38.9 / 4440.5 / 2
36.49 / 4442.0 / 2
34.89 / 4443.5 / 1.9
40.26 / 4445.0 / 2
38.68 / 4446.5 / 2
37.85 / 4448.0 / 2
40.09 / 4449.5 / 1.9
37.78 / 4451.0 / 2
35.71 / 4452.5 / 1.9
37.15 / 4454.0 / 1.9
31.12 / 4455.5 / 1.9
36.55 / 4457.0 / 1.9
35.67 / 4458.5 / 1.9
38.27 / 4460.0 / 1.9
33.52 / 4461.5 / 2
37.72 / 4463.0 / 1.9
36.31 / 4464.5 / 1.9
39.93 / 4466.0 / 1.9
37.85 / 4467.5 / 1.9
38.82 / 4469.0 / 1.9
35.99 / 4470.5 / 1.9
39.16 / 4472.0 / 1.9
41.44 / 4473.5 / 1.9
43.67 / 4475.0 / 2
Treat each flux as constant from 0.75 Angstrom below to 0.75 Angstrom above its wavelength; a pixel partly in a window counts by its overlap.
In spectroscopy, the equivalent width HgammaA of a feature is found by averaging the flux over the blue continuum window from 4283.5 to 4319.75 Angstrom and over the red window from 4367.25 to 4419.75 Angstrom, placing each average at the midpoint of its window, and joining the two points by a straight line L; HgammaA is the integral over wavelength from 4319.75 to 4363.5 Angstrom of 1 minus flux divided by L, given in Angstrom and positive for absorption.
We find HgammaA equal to -1.6 Angstrom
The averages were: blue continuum 29.4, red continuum 35.3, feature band 33.1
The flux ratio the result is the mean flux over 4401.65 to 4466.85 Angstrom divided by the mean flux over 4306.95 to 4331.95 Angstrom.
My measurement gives 1.19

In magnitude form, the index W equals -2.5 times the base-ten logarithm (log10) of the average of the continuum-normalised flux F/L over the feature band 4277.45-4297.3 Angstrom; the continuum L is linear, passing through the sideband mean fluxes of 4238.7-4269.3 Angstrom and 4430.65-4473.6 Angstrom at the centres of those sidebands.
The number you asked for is 0.079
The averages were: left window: 34.1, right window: 37.4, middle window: 32.2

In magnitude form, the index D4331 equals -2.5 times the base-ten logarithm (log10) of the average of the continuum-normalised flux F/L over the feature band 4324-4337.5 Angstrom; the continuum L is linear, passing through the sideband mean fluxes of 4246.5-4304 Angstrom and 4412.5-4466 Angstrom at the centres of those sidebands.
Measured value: 0.05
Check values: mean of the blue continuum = 31.8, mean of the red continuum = 37.4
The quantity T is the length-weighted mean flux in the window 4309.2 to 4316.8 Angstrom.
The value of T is 30.8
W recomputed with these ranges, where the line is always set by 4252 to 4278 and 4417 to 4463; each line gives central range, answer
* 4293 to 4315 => 0.26 mag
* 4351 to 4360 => 0.06 mag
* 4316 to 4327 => 0.06 mag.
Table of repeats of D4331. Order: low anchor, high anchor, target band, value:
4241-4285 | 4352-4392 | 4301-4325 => 0.15 mag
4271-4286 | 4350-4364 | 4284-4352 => 0.10 mag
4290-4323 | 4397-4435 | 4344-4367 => -0.10 mag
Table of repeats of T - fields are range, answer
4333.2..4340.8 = 28.2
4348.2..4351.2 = 39.2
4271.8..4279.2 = 32.6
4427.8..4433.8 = 38.9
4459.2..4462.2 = 35.9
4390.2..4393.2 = 32.4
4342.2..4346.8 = 34.9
